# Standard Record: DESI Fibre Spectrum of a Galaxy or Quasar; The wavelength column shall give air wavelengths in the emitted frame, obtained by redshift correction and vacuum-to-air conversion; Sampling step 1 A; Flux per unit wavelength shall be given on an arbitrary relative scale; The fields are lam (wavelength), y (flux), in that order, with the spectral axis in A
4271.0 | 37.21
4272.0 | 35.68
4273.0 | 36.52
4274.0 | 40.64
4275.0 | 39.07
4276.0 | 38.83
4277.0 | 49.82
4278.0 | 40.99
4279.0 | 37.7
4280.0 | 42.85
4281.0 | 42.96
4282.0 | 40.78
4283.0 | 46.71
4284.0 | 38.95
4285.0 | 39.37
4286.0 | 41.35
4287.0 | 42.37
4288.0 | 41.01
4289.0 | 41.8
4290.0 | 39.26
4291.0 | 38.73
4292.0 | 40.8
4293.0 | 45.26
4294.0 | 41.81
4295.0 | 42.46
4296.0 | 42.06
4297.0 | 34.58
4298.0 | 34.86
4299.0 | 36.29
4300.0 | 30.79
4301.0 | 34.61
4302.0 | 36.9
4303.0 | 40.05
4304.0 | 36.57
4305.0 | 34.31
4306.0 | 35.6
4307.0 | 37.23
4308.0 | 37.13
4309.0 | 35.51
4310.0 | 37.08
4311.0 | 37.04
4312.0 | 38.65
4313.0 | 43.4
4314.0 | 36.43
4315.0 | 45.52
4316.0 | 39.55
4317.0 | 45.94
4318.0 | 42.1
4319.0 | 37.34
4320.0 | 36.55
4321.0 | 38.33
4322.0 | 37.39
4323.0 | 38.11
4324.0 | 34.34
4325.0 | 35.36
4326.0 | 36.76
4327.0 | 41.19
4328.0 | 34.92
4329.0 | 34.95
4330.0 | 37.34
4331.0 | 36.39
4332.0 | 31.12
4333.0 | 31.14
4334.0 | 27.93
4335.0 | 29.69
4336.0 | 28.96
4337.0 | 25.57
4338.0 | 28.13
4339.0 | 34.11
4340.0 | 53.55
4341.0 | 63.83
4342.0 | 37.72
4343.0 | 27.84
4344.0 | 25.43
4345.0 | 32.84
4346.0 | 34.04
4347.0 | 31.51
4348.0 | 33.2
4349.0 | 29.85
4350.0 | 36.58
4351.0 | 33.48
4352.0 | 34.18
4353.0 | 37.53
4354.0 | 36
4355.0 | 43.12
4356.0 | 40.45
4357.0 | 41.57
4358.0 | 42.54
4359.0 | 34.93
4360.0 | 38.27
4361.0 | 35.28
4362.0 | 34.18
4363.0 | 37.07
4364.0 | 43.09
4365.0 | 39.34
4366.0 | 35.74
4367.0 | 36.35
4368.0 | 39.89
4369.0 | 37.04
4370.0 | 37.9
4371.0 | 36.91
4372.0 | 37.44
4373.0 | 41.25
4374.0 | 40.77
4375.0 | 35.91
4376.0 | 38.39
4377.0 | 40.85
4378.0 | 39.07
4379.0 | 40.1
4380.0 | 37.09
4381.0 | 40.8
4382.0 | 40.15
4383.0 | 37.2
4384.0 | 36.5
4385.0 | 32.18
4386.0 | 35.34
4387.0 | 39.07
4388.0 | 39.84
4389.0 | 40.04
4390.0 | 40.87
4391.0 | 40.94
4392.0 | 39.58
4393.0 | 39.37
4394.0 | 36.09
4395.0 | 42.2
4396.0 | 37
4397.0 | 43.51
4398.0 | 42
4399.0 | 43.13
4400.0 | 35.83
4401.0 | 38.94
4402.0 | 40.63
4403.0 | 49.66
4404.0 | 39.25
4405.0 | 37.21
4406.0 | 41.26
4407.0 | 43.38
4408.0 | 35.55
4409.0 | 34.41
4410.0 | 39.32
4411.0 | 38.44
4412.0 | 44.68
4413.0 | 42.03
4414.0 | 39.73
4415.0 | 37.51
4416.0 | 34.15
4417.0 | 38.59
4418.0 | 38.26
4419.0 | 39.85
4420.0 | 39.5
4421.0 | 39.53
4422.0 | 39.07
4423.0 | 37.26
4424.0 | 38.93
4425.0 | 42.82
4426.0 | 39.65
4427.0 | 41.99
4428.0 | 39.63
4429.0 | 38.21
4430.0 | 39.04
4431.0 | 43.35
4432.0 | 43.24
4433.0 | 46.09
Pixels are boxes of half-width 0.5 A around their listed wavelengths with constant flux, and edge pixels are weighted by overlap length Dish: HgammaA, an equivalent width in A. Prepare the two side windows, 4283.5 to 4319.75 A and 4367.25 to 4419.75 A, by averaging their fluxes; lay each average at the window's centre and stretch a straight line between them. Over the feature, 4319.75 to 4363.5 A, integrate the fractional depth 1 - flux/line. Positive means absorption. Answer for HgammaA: 3.7 A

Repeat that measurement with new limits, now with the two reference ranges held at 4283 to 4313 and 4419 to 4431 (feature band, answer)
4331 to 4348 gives 2.2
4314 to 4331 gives 0.2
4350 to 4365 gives 0.4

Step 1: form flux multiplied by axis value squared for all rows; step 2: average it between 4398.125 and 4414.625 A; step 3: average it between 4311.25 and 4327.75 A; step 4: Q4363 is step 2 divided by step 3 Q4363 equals 1.1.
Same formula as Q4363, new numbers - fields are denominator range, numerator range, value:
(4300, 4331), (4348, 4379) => 1.02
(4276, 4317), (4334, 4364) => 0.93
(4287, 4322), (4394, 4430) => 1.08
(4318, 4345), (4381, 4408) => 1.15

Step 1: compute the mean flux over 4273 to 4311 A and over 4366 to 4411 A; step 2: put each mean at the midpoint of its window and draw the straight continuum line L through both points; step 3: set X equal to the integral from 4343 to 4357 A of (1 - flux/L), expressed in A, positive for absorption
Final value 1.67 A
